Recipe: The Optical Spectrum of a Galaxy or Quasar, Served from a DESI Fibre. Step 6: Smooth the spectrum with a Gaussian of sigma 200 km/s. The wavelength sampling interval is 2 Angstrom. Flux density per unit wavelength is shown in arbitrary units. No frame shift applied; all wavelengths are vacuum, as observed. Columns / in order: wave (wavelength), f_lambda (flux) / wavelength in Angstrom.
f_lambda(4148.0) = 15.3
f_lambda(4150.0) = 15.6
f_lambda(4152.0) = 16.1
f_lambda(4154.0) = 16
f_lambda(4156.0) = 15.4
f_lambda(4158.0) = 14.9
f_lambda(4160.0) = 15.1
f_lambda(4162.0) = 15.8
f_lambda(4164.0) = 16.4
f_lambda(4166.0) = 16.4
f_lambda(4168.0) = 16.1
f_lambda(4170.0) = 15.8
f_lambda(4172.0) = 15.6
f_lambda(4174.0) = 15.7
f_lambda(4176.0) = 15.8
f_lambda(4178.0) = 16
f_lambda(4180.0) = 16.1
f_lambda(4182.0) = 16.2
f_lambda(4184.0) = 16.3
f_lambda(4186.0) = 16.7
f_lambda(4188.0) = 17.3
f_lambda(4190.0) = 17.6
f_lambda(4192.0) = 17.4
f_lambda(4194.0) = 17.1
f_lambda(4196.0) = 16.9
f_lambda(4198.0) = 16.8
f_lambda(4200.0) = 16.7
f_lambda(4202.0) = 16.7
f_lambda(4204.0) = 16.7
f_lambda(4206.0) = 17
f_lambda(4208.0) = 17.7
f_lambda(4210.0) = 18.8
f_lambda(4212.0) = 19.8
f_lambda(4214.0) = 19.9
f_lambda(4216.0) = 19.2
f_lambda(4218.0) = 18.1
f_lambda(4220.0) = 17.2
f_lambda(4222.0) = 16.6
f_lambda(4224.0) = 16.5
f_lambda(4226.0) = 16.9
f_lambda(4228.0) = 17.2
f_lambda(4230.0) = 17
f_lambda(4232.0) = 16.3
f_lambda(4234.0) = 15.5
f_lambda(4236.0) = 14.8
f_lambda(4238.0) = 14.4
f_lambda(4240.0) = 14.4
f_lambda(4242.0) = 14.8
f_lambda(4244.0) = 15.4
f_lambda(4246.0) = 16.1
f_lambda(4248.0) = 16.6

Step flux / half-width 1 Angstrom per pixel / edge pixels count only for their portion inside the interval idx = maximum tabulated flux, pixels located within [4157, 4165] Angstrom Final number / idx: 16.4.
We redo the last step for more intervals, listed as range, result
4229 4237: 17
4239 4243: 14.8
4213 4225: 19.9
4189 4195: 17.6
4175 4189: 17.3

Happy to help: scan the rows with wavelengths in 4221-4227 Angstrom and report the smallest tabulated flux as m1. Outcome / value 16.5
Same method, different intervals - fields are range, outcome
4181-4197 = 16.2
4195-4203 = 16.7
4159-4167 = 15.1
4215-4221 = 17.2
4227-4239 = 14.4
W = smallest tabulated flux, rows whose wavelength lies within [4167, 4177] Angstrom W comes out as 15.6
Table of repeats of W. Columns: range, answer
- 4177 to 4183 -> 16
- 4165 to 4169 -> 16.1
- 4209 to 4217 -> 18.8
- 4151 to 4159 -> 14.9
